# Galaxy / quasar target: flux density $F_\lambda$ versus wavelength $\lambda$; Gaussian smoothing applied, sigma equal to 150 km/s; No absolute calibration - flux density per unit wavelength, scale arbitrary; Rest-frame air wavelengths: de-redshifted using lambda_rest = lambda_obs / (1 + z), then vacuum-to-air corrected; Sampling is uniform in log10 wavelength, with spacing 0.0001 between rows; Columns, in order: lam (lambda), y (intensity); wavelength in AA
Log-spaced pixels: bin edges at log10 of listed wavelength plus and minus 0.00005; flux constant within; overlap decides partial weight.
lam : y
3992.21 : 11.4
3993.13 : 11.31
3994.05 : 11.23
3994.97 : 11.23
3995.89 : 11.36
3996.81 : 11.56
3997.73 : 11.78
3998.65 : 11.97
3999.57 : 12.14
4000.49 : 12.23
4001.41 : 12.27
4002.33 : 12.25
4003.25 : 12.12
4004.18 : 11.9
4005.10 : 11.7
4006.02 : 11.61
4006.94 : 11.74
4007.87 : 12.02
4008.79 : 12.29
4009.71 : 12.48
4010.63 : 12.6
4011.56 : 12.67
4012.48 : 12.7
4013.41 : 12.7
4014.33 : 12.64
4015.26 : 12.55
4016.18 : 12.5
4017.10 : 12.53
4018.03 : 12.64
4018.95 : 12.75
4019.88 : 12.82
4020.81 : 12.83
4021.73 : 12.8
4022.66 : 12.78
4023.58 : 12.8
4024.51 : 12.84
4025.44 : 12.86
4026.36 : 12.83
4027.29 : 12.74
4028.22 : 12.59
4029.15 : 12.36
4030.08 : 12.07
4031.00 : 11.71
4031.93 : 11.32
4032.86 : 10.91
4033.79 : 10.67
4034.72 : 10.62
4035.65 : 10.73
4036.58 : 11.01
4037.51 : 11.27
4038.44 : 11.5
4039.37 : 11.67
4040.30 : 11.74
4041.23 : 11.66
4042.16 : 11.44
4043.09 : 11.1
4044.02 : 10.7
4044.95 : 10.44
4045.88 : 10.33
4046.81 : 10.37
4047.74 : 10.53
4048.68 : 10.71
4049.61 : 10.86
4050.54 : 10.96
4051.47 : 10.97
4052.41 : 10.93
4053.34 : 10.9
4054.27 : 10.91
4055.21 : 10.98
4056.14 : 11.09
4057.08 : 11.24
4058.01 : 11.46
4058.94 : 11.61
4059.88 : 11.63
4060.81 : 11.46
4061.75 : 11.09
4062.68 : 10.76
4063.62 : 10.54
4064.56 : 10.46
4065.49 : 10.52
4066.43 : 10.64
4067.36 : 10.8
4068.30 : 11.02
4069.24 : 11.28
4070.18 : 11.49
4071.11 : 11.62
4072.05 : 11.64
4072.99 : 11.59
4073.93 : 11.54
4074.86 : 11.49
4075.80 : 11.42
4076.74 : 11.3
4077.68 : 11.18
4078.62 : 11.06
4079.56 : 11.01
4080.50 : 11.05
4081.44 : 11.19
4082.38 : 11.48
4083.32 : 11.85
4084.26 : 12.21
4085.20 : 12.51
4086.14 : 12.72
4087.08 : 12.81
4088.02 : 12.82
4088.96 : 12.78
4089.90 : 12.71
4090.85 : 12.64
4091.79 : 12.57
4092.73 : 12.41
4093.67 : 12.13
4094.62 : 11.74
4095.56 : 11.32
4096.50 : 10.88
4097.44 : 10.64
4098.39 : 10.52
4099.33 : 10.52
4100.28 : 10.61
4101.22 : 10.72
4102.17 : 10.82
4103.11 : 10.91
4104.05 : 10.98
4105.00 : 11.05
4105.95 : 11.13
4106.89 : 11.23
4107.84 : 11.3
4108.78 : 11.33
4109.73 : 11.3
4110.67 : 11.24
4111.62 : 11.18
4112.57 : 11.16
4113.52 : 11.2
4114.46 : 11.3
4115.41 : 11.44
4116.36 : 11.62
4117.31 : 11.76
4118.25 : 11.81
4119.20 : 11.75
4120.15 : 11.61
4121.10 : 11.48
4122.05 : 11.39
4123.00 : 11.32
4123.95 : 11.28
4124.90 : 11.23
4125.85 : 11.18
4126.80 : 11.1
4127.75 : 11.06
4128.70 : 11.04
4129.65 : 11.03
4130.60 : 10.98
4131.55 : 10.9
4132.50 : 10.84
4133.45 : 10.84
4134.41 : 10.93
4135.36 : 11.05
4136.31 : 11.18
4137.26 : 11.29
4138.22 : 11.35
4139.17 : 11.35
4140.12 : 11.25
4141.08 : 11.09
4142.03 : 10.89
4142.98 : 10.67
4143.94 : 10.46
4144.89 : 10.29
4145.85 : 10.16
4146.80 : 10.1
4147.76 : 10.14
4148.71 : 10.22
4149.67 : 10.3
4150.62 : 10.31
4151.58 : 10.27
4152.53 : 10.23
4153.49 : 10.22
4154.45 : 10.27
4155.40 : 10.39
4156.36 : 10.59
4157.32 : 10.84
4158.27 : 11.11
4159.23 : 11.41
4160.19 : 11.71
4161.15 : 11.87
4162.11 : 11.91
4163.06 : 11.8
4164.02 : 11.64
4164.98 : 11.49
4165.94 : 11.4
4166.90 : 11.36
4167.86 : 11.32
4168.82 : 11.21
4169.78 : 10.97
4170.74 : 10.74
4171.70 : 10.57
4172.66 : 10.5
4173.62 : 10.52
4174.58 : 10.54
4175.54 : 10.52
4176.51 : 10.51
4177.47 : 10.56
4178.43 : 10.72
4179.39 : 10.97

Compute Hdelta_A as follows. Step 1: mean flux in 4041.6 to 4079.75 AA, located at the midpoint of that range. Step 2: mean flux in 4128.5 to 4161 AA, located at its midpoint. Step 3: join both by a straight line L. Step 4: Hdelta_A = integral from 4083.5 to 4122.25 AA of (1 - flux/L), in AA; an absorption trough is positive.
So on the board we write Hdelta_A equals -2.3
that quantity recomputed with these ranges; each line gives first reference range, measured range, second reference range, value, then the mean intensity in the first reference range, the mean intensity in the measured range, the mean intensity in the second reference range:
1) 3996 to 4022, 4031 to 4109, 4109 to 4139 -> 3.1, 12.3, 11.3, 11.3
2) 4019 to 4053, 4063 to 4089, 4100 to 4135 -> -0.2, 11.6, 11.5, 11.2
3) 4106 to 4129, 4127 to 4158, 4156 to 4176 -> 1.5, 11.3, 10.7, 11.2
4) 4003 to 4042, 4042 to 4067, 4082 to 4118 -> 2.1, 12.1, 10.9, 11.6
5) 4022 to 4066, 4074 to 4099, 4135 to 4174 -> -1.4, 11.3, 11.8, 10.9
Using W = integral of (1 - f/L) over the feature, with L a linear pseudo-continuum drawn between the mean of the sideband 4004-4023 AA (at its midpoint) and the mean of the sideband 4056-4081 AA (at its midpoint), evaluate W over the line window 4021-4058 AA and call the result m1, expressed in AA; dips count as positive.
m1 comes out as 1.3 AA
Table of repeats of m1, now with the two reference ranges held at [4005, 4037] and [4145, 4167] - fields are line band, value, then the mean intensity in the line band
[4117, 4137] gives -0.2 AA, 11.2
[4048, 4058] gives 0.8 AA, 11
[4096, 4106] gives 0.5 AA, 10.8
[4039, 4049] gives 0.8 AA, 11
